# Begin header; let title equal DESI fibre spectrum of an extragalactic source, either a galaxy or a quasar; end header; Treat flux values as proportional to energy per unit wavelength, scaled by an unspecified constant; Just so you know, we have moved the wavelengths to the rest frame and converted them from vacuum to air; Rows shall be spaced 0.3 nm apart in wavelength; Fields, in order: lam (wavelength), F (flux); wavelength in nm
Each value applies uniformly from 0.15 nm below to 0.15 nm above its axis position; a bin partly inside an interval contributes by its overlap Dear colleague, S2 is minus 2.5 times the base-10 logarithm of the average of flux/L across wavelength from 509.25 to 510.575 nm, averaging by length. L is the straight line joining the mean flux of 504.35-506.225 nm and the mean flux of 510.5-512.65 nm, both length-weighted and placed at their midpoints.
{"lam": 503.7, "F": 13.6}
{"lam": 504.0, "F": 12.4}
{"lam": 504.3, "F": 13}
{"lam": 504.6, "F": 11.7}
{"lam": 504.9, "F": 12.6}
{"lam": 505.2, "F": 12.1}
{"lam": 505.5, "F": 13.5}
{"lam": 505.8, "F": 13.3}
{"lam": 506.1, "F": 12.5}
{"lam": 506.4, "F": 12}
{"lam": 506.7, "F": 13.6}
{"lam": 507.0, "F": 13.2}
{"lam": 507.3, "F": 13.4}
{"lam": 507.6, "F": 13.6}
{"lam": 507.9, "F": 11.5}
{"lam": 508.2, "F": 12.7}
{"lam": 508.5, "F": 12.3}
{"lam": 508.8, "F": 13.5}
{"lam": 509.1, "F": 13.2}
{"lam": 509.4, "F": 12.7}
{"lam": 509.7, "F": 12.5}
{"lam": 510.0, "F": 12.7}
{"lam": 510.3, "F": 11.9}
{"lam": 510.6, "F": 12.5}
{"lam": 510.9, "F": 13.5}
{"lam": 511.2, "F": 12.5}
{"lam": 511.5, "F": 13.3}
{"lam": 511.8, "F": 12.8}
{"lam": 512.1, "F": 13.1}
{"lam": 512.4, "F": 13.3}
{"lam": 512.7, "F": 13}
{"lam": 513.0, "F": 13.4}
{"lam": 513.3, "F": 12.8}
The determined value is 0.04 mag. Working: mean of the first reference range 12.6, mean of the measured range 12.5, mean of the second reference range 13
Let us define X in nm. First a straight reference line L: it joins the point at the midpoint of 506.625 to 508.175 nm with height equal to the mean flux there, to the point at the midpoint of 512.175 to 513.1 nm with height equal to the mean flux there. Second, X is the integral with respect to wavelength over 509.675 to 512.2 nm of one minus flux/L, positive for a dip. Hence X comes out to 0.07 nm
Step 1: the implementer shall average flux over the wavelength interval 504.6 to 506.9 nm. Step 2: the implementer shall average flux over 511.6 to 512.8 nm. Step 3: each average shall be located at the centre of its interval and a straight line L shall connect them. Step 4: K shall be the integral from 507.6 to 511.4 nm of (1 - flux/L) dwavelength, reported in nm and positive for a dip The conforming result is 0.07 nm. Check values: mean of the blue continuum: 12.7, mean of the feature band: 12.7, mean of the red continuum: 13.1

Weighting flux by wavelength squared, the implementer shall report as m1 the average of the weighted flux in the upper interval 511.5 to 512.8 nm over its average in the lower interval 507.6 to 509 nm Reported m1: 1.05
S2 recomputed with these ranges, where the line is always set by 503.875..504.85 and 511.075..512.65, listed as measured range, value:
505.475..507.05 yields -0.04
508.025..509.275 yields -0.01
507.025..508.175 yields -0.02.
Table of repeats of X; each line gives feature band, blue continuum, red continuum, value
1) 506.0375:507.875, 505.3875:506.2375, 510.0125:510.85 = -0.01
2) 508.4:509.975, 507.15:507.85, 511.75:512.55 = 0.04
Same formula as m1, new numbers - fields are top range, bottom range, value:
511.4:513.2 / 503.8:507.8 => 1.05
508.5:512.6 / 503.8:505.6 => 1.05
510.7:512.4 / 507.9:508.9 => 1.05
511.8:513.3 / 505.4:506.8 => 1.04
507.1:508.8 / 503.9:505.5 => 1.04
